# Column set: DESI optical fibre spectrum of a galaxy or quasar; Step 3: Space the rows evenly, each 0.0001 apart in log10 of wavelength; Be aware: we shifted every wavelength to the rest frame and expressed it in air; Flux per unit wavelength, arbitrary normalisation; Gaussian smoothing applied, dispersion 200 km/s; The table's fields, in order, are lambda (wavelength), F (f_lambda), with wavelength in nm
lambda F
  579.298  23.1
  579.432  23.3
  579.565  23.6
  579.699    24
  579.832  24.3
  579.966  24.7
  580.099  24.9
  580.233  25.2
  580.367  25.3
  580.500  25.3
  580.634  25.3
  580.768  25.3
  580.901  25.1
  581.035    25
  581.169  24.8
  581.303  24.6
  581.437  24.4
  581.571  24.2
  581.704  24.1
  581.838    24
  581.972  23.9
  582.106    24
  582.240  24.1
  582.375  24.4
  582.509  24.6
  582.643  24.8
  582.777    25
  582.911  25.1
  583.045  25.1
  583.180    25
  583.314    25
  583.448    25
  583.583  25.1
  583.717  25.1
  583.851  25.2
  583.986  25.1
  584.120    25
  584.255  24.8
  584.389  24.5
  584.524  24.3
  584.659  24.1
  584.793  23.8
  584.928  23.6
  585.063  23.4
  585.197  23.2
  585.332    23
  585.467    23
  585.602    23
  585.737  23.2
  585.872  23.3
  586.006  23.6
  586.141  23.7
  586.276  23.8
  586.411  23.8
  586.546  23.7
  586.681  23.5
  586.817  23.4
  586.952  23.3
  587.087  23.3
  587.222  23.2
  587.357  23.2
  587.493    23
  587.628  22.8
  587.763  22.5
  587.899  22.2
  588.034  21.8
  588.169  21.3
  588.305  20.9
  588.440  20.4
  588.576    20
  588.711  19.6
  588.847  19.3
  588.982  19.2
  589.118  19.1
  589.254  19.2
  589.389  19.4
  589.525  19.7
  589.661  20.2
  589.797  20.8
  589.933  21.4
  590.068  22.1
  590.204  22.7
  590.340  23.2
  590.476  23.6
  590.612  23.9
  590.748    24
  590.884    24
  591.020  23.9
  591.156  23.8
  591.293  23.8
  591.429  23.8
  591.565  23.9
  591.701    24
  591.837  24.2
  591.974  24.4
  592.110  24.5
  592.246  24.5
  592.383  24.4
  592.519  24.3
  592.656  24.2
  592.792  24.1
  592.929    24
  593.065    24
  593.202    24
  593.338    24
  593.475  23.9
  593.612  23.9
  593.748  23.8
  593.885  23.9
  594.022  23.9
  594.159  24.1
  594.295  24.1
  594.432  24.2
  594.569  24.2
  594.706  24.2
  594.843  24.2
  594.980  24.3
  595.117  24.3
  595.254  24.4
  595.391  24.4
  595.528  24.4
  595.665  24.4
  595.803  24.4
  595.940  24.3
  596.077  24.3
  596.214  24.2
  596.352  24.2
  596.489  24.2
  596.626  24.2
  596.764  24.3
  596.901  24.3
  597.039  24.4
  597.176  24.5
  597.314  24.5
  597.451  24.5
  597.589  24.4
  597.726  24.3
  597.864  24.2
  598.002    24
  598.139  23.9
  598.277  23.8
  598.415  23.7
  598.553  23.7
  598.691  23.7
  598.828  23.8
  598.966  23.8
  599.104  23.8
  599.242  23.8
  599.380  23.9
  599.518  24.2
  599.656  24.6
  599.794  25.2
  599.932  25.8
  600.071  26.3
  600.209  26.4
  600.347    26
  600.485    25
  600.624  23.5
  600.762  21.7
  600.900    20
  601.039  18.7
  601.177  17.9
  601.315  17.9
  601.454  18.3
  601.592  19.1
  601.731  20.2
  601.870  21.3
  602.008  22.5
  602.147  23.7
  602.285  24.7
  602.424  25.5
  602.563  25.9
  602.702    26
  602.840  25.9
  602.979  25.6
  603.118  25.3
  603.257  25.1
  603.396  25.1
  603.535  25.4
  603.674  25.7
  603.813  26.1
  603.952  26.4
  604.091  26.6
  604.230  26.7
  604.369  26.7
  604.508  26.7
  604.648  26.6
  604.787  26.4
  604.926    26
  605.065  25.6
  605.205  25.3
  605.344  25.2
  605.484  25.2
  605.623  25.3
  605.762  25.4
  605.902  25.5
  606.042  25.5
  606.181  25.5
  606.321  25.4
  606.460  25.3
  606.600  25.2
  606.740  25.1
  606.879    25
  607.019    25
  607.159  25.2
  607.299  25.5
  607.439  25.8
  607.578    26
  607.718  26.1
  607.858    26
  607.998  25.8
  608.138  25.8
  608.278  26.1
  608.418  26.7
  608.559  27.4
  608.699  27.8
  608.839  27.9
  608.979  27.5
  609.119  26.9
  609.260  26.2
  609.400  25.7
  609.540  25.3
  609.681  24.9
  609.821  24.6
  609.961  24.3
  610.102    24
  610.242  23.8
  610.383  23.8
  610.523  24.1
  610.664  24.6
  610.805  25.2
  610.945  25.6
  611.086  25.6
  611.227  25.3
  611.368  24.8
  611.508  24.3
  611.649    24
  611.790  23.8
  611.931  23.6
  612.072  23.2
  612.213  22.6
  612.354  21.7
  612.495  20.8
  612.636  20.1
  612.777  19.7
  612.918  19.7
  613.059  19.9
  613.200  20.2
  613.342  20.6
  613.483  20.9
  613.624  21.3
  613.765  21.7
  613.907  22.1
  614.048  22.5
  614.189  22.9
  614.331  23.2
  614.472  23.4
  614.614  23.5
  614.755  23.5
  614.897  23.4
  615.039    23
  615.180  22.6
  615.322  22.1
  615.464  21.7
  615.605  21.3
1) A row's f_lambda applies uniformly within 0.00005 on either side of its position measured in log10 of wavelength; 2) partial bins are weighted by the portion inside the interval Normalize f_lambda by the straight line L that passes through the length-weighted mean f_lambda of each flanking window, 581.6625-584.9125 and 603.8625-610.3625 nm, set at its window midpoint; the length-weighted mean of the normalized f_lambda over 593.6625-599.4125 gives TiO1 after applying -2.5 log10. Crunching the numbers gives 0.05 mag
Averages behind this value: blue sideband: 24.6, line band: 24.1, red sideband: 25.8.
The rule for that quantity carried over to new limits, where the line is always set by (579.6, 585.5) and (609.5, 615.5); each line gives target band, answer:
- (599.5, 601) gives -0.03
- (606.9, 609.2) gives -0.14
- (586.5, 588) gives 0.06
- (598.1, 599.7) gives -0.01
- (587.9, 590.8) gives 0.15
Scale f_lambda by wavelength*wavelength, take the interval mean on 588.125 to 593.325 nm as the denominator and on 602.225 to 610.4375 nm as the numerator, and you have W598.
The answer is 1.2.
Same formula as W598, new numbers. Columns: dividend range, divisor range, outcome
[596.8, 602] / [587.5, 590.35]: 1.15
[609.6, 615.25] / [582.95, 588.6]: 1.07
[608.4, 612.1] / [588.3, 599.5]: 1.14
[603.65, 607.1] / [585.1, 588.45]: 1.19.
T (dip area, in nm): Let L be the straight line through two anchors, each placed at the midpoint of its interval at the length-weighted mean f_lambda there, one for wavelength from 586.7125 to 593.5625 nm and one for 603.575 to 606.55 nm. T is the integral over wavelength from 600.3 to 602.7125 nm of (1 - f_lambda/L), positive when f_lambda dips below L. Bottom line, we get 0.30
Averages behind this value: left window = 22.6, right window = 25.9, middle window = 22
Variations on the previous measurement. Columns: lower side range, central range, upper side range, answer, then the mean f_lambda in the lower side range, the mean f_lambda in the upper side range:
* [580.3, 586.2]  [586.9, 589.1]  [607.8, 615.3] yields 0.25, 24.4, 23.8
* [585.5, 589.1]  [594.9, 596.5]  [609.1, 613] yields -0.10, 22.3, 23.8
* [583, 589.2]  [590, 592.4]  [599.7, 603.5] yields -0.07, 23.1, 23.3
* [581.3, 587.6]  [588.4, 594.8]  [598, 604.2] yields 0.28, 24.1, 23.8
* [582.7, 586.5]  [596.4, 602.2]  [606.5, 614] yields 0.22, 24.2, 24.2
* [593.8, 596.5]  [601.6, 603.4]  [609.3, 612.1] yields 0.02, 24.2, 24.6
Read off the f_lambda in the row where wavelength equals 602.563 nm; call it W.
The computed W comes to 25.9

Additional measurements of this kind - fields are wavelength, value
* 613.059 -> 19.9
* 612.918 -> 19.7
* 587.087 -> 23.3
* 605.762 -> 25.4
